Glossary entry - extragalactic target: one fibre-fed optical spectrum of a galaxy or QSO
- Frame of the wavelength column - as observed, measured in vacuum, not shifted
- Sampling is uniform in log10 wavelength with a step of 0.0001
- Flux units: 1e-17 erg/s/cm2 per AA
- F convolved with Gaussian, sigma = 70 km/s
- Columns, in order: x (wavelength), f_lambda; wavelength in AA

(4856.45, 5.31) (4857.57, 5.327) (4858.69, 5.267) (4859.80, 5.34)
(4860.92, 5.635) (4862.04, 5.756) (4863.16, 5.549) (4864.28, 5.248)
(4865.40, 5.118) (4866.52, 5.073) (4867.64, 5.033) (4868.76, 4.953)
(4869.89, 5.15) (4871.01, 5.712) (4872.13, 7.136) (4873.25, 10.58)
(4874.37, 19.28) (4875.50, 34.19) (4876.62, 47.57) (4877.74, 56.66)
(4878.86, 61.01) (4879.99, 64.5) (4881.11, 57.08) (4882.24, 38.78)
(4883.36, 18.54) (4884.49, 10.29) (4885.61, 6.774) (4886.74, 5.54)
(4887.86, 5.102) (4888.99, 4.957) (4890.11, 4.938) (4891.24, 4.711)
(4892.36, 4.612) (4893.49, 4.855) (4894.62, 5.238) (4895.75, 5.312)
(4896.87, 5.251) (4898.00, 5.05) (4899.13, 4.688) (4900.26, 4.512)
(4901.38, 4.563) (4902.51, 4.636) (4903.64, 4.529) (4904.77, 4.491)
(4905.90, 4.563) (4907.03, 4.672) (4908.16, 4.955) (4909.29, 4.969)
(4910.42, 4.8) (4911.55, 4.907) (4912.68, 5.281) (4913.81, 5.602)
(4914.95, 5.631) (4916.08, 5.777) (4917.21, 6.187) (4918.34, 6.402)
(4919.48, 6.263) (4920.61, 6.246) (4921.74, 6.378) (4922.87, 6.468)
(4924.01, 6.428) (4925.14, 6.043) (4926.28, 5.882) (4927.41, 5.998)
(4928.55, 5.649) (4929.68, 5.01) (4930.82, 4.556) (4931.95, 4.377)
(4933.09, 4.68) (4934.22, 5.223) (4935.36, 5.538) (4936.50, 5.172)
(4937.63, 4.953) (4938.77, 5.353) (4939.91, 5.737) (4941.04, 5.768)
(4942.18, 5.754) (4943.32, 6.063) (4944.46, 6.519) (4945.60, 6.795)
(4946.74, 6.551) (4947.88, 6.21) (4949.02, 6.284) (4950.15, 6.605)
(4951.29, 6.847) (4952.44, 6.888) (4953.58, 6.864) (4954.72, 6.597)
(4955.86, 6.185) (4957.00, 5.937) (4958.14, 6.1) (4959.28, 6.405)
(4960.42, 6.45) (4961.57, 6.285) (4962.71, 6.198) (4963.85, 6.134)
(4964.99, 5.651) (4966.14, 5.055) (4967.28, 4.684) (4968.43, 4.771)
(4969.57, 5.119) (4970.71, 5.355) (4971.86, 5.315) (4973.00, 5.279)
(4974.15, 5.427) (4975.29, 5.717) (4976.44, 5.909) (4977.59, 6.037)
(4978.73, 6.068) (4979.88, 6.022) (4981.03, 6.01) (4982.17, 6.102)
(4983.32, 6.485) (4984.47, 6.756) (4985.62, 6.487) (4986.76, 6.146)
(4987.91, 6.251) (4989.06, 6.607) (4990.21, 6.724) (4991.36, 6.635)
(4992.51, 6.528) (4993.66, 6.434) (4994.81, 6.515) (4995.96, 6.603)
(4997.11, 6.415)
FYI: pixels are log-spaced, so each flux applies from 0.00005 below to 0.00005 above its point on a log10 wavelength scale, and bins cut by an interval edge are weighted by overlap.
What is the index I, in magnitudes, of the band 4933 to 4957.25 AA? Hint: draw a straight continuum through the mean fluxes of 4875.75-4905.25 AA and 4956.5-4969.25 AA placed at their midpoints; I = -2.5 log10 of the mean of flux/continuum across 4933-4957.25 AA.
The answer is 0.35 mag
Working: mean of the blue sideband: 17.3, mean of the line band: 6.05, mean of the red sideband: 5.77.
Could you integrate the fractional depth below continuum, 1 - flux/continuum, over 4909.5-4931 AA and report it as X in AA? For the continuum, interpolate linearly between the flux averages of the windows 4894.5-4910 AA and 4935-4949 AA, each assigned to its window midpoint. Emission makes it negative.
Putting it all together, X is -1.9 AA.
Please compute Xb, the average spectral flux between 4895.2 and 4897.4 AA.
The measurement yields 5.3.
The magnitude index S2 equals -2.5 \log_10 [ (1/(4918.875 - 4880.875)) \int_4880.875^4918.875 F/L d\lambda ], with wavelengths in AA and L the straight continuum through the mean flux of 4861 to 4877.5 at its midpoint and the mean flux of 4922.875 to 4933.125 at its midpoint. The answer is 0.20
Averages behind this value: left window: 12.6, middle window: 7.75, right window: 5.49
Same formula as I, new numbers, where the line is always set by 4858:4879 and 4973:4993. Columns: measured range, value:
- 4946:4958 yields 0.30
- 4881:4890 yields -0.15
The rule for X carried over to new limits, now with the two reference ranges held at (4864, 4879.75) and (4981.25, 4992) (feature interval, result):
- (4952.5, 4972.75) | 7.71 AA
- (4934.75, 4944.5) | 5.29 AA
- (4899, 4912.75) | 9.80 AA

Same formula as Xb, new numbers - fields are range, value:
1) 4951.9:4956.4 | 6.64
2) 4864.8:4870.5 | 5.07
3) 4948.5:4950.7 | 6.48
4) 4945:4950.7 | 6.5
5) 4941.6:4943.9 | 5.9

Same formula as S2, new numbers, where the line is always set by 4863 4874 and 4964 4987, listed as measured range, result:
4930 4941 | 0.158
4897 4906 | 0.284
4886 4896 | 0.206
